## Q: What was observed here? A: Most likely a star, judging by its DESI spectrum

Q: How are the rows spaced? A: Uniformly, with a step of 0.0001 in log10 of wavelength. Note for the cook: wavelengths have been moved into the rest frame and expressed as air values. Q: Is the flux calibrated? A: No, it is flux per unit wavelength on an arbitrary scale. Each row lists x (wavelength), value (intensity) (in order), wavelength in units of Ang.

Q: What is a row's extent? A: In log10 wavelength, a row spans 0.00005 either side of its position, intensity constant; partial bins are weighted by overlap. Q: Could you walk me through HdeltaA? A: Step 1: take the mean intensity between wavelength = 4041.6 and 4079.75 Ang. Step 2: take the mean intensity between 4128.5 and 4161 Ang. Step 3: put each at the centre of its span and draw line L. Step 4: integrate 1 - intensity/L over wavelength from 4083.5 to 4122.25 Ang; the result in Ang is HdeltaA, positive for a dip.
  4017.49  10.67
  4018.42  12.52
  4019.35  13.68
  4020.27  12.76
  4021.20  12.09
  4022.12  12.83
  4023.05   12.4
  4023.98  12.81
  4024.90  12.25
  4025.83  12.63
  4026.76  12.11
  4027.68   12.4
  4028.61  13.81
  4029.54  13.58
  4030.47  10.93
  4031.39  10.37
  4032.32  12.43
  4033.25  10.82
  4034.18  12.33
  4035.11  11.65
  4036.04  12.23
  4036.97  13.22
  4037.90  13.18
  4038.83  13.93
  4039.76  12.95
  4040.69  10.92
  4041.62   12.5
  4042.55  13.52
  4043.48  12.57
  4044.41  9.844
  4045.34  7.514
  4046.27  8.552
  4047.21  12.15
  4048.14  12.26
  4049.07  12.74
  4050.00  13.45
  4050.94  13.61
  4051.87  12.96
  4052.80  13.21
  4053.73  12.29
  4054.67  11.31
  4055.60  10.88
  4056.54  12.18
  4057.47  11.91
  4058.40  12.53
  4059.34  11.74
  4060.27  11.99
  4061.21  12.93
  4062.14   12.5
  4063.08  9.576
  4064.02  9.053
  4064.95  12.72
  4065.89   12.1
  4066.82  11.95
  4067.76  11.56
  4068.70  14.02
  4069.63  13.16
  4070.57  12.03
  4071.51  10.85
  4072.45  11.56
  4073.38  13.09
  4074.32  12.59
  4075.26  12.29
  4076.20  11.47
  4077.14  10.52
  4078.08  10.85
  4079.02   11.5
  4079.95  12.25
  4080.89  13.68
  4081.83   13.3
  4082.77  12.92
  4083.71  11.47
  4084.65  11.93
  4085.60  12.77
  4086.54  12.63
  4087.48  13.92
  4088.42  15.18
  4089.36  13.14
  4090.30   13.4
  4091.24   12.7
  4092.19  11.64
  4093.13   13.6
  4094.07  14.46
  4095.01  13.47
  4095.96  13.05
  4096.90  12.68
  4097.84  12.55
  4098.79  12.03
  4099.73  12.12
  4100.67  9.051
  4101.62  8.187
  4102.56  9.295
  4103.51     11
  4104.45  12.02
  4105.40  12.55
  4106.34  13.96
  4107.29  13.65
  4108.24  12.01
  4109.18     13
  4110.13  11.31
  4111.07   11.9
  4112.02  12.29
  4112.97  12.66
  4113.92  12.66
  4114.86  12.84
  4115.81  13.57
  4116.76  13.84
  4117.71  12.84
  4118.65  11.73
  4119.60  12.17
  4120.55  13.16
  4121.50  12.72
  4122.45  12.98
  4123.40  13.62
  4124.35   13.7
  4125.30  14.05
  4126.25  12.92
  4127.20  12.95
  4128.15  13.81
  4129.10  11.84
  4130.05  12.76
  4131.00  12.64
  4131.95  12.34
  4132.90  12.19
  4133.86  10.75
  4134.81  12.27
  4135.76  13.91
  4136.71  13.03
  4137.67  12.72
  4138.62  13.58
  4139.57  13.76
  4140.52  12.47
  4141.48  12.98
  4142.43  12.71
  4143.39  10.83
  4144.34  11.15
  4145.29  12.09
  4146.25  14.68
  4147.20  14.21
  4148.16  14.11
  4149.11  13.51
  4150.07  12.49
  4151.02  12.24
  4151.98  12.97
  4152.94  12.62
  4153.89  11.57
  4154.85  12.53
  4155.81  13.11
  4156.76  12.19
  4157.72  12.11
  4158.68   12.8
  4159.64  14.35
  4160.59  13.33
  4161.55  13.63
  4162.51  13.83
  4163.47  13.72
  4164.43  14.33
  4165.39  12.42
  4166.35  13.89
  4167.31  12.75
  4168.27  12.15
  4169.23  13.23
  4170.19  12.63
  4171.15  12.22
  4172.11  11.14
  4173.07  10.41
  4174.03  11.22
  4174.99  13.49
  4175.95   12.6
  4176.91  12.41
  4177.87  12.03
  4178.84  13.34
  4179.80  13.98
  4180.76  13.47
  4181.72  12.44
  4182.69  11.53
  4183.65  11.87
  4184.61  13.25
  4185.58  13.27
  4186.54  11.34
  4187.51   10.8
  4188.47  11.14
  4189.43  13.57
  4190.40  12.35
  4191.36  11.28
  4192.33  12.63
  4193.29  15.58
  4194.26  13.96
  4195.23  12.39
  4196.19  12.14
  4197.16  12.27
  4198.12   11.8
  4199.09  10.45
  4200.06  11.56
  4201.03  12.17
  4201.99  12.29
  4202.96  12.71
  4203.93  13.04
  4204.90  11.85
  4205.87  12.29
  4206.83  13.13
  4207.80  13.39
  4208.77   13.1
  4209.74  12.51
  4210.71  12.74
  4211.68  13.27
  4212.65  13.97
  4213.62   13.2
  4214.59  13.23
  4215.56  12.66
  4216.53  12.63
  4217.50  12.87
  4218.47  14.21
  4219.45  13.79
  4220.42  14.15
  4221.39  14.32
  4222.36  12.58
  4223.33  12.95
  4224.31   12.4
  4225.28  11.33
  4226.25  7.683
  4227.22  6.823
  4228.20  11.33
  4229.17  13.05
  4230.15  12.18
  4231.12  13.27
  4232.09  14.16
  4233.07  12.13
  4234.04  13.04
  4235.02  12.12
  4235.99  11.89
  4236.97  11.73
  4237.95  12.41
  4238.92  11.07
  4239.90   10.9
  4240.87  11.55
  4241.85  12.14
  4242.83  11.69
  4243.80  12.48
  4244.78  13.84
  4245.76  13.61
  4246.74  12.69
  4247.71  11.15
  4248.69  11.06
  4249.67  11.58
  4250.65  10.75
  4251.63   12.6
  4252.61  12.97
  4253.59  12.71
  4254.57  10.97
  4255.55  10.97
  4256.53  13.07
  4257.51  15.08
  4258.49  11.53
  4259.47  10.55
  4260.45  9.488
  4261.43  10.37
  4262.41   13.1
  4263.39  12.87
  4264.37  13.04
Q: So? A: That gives -0.58 Ang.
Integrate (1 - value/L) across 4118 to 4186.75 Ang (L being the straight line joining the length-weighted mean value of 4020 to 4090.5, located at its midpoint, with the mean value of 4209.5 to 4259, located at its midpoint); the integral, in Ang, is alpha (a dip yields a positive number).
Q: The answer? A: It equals -2.8 Ang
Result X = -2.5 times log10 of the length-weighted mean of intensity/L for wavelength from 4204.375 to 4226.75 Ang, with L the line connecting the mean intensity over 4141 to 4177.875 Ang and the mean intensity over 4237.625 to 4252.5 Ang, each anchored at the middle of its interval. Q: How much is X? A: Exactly -0.047 mag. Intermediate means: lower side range 12.7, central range 12.8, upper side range 12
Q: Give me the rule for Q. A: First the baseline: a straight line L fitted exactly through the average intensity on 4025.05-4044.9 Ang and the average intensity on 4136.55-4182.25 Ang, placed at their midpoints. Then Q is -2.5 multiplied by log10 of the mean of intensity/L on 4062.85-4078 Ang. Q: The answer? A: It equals 0.06 mag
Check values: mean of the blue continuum 12.3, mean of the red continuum 12.8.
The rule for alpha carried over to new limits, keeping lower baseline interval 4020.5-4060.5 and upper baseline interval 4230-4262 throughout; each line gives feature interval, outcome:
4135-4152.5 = -1.2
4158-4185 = -1.6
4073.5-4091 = -0.6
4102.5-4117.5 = -0.5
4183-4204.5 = -0.5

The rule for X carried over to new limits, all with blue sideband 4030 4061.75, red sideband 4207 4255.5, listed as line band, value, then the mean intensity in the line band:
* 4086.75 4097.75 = -0.11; 13.3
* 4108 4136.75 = -0.05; 12.7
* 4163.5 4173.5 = -0.03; 12.6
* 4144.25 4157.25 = -0.06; 12.9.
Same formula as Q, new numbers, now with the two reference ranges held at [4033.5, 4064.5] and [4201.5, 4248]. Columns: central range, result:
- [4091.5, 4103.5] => 0.023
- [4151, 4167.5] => -0.067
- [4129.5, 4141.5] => -0.045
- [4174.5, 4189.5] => -0.016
